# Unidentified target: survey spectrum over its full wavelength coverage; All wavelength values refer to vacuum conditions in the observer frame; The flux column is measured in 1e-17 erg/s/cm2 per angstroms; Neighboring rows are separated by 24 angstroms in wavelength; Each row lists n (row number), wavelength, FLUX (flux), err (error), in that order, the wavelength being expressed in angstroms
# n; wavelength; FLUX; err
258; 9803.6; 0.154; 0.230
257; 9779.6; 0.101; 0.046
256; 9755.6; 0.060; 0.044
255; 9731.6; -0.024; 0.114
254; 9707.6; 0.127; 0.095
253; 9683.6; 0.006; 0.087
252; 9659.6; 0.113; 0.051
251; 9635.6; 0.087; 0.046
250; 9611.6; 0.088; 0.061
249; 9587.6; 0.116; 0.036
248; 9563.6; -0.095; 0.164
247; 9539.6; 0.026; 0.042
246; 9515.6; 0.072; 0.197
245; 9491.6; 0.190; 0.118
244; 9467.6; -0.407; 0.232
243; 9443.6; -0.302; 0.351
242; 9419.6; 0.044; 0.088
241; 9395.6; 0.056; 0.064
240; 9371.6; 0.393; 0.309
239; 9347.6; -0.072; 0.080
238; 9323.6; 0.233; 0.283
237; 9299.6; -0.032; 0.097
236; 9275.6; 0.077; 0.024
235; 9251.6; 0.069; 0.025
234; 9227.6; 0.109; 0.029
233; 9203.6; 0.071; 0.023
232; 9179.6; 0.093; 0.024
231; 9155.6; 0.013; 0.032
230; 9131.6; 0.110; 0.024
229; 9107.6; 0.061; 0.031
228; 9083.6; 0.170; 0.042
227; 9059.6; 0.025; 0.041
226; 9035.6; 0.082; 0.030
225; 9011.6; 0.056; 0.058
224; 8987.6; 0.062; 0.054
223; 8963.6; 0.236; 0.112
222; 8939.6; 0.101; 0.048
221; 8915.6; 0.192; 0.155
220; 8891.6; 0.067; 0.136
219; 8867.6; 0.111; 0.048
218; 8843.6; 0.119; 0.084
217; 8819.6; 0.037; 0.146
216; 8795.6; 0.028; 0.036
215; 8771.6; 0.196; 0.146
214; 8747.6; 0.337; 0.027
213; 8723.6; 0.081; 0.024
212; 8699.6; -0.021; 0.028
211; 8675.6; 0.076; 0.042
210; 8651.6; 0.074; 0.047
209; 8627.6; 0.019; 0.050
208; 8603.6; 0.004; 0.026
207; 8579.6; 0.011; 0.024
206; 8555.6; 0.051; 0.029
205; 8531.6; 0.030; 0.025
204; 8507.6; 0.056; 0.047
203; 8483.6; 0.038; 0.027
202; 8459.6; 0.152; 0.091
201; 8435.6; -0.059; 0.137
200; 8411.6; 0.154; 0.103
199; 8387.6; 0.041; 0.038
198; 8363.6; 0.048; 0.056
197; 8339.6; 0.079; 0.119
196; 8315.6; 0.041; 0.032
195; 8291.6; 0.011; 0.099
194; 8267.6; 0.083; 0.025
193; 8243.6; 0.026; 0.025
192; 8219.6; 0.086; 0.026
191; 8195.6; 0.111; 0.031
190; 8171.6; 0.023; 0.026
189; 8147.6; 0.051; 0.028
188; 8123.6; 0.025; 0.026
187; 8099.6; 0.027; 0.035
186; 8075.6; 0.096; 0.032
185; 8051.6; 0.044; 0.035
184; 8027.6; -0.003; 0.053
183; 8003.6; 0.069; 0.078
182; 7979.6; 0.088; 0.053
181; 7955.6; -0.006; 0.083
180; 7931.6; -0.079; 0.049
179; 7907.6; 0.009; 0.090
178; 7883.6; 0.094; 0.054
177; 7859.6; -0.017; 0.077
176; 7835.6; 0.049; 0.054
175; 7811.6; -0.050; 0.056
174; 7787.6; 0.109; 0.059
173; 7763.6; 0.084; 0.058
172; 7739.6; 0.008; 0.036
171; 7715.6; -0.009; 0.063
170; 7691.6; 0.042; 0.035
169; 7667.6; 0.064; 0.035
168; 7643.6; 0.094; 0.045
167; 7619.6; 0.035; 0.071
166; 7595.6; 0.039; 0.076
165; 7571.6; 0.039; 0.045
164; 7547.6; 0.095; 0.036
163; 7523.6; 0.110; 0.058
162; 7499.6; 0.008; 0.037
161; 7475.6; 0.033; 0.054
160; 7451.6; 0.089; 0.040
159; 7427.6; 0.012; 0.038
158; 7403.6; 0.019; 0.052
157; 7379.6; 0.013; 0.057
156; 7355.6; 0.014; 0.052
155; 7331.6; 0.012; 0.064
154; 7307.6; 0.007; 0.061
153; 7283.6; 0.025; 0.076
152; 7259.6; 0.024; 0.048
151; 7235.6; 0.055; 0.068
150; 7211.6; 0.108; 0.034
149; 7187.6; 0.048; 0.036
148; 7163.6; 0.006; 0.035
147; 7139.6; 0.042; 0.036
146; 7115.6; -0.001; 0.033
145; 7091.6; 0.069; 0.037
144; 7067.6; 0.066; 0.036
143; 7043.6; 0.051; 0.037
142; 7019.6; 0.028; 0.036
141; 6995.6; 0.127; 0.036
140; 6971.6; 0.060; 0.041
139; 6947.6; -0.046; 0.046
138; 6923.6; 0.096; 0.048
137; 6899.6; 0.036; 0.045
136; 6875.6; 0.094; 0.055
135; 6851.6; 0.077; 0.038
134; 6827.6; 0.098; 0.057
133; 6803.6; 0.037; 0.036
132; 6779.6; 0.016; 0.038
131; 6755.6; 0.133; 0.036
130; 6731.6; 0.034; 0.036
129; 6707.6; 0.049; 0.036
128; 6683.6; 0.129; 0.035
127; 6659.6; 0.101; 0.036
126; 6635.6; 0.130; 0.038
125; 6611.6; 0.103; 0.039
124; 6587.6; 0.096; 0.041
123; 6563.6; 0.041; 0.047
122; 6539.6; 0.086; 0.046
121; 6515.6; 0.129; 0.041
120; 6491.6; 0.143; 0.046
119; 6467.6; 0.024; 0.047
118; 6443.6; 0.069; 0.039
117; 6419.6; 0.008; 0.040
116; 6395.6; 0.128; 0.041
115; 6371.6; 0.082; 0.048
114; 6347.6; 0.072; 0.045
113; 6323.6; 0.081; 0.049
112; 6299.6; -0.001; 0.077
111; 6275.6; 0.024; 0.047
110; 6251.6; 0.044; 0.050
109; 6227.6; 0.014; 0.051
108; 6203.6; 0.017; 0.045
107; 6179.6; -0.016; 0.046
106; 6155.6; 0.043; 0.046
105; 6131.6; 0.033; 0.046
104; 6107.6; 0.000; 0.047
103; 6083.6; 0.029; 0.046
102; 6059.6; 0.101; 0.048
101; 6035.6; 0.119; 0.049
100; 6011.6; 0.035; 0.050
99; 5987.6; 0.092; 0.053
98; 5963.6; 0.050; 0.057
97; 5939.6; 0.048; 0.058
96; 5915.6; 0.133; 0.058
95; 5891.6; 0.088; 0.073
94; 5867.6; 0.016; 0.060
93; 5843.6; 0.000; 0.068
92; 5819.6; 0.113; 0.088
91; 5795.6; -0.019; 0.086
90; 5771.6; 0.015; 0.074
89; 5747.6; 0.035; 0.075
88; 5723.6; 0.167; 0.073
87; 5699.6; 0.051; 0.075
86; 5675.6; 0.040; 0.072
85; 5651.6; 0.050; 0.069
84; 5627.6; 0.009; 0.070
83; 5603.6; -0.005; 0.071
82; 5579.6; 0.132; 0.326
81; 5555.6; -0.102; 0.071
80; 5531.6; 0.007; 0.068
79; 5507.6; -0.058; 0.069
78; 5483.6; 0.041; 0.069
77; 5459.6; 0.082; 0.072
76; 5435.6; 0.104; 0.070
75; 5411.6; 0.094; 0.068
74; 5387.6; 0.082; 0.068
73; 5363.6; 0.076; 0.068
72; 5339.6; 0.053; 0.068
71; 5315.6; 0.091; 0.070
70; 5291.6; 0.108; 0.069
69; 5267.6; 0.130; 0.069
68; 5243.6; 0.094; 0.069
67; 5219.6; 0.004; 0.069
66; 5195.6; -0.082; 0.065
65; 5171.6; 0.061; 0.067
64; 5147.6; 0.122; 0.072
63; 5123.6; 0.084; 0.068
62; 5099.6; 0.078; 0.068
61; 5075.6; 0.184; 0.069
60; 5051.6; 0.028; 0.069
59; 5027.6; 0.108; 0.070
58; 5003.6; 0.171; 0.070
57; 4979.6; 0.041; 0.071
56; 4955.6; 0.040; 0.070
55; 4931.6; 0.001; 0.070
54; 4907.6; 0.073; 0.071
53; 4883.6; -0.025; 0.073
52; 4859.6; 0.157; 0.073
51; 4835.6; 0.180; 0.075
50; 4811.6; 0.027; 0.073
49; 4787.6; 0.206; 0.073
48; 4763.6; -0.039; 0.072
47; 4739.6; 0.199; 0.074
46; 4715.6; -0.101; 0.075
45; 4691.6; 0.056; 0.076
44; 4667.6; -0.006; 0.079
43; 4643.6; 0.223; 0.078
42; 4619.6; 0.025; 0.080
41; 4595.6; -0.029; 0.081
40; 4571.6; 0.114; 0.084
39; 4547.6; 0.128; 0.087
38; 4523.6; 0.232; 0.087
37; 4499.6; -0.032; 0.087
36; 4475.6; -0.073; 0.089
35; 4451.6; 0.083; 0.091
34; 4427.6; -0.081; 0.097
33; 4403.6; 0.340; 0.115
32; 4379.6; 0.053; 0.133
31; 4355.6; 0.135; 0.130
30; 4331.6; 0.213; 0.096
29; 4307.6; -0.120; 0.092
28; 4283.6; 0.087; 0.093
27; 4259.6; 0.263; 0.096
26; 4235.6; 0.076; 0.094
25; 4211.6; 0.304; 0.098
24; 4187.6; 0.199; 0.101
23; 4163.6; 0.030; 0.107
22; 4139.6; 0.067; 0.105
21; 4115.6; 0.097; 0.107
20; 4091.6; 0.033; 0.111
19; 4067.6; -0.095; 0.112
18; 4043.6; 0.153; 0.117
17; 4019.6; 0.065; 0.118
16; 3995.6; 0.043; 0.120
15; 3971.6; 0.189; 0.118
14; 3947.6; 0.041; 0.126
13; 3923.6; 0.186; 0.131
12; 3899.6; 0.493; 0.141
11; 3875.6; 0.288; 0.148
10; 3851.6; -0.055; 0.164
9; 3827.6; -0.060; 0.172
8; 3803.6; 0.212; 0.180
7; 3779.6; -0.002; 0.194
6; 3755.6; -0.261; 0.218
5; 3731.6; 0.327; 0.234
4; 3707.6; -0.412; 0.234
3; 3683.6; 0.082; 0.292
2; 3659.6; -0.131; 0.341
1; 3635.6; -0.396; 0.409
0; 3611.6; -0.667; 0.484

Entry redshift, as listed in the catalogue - 1.35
